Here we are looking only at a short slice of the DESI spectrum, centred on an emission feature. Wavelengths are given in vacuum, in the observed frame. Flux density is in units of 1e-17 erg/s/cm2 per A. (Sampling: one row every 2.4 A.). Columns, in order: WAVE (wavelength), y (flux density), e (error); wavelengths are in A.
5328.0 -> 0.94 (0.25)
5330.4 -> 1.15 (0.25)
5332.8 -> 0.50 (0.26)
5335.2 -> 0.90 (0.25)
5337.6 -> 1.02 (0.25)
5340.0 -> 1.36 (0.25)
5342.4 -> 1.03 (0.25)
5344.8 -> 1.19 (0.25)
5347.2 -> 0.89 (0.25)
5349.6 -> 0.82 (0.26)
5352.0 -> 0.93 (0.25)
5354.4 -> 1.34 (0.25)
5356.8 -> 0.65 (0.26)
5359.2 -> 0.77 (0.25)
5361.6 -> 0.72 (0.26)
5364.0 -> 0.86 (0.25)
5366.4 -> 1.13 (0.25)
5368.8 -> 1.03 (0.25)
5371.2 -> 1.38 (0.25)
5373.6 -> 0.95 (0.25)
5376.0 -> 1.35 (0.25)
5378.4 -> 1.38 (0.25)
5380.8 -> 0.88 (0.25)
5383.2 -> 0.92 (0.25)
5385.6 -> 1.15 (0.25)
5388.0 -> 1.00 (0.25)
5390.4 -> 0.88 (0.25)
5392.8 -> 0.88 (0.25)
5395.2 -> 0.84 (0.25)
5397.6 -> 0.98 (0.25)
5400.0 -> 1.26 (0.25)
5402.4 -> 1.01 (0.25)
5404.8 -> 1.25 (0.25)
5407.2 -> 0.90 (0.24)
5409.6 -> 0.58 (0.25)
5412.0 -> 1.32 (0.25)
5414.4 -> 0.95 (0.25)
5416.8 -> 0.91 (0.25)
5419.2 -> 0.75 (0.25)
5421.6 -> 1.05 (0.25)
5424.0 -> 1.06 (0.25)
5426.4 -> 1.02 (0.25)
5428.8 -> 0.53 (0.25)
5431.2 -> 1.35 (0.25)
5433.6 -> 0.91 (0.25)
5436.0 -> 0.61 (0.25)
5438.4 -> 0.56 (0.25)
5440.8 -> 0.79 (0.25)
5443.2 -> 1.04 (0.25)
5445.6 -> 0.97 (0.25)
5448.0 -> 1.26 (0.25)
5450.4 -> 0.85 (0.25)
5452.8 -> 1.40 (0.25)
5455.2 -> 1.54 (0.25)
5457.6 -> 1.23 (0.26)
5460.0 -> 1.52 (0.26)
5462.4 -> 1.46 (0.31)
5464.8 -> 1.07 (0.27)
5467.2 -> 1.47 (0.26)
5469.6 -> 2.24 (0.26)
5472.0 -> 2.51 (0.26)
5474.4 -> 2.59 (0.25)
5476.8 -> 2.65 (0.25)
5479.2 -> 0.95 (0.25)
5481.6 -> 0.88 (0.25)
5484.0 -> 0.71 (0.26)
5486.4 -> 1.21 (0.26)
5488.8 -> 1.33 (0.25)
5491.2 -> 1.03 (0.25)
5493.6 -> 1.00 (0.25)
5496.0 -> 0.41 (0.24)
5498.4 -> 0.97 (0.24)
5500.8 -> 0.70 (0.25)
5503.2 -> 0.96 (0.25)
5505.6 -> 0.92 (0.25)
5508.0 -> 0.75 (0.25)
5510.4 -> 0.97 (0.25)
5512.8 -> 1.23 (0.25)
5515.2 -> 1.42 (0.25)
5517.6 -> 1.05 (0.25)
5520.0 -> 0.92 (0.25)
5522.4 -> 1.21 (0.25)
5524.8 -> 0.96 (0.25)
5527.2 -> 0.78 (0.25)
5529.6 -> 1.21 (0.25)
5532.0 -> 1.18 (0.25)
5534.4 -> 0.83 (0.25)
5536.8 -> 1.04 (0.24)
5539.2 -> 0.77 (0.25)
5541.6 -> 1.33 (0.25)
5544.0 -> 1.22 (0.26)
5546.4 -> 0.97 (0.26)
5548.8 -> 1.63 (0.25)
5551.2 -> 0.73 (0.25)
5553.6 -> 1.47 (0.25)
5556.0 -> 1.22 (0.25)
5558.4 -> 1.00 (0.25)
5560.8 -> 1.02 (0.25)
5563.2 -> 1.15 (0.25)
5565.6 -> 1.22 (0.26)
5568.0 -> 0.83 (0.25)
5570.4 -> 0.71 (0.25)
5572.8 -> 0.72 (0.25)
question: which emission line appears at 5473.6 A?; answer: [O II] 3727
